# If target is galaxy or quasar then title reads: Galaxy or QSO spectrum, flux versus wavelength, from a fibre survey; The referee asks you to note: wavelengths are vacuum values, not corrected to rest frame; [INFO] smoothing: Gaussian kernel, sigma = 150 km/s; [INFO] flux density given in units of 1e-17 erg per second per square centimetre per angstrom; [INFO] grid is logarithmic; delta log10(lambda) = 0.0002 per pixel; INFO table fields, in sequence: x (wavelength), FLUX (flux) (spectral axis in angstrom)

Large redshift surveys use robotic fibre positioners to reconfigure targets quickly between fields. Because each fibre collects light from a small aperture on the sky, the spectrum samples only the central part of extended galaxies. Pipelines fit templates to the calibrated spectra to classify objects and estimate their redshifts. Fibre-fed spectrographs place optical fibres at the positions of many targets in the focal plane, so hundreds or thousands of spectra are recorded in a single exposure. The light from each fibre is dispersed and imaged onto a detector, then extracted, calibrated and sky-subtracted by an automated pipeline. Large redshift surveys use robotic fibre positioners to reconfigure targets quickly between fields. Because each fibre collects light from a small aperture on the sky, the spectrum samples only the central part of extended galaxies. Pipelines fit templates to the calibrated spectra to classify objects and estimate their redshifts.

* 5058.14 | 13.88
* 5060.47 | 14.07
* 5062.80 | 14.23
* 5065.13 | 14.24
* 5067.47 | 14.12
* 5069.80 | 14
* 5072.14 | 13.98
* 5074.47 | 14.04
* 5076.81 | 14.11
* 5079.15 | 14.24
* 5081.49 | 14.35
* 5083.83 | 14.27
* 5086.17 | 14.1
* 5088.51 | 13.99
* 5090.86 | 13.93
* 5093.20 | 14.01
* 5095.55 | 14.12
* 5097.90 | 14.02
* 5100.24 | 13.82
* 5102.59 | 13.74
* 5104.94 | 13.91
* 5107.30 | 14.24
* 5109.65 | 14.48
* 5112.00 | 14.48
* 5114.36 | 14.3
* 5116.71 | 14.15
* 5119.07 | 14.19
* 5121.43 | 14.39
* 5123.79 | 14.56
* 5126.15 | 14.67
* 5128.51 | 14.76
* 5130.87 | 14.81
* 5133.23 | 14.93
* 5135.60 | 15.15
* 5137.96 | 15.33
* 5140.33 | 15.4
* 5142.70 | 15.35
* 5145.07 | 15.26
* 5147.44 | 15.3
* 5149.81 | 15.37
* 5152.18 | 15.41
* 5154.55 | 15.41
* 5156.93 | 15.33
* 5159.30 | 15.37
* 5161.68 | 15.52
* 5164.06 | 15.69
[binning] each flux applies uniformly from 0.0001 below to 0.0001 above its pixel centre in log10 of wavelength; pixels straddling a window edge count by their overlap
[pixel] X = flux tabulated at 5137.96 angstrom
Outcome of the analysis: 15.33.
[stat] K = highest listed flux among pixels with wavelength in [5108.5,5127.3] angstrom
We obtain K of 14.67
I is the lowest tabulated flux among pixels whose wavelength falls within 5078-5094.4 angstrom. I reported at 13.93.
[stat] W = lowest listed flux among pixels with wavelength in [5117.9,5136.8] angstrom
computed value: 14.19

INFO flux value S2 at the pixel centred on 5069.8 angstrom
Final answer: 14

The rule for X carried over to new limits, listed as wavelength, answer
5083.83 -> 14.27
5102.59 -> 13.74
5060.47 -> 14.07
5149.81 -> 15.37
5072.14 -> 13.98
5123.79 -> 14.56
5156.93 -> 15.33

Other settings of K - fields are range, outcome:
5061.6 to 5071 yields 14.24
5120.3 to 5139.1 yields 15.33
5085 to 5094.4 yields 14.1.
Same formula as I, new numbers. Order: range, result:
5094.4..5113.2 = 13.74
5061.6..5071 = 14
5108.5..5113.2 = 14.48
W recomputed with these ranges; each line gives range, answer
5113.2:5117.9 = 14.15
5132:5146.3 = 14.93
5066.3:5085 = 13.98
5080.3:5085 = 14.27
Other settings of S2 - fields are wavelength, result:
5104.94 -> 13.91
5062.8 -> 14.23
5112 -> 14.48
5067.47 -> 14.12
